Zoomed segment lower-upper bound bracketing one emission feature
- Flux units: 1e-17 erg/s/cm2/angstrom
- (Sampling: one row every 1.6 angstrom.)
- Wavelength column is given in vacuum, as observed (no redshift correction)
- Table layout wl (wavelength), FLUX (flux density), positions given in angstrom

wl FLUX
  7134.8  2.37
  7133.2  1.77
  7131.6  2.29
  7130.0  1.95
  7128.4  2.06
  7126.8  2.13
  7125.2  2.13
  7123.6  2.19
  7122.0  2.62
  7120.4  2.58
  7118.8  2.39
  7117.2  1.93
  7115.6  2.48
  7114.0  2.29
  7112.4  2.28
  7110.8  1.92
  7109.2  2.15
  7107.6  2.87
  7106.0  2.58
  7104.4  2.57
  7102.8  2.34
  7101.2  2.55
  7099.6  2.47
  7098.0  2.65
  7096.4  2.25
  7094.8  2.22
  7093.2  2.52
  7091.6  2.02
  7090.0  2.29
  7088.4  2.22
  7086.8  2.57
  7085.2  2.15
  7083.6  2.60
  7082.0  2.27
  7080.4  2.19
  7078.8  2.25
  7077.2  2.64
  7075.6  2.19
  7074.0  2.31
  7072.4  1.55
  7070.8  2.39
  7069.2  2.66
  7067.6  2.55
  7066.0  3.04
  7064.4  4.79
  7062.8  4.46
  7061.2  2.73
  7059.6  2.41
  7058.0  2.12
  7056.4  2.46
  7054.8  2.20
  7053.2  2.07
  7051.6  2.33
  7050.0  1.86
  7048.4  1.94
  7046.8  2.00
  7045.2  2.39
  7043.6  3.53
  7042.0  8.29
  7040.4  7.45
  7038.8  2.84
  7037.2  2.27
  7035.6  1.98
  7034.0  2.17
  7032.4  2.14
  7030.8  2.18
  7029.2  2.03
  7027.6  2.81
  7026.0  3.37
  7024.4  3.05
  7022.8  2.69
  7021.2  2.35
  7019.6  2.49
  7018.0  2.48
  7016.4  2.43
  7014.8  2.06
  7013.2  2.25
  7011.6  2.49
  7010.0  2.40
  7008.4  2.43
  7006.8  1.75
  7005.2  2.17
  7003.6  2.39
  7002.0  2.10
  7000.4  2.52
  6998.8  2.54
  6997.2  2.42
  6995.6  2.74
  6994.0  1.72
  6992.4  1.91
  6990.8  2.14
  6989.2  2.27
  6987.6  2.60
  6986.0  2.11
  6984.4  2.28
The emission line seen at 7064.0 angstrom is [N II] 6583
